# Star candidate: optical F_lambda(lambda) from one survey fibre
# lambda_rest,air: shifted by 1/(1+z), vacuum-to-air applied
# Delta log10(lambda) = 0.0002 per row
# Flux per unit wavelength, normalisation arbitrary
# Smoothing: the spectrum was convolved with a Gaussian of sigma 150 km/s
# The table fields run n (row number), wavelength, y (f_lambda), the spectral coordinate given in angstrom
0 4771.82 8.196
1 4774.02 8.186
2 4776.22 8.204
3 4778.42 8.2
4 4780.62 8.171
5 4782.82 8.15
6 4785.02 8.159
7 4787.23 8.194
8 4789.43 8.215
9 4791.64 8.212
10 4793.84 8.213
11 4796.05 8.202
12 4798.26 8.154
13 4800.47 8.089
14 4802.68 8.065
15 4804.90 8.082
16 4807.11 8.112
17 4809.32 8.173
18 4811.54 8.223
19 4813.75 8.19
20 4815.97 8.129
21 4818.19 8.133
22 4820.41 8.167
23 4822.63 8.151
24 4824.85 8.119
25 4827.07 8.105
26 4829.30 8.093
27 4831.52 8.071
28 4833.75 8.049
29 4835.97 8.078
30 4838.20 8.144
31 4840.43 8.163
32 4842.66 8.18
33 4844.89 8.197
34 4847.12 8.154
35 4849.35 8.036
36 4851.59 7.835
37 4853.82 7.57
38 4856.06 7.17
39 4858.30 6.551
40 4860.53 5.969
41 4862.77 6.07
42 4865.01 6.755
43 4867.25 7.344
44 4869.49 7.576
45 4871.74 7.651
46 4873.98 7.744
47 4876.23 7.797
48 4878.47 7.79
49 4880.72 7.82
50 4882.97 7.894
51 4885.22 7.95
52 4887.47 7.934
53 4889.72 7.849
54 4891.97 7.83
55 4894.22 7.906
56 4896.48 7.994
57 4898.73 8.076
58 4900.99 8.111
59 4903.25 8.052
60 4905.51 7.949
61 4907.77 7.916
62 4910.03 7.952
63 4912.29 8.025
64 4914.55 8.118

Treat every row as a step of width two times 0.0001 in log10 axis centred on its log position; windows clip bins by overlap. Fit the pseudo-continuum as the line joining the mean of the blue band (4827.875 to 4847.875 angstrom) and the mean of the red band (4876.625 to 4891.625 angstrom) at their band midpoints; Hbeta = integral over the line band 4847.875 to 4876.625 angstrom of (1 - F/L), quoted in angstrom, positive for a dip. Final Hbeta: 2.7 angstrom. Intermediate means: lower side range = 8.12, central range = 7.23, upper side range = 7.87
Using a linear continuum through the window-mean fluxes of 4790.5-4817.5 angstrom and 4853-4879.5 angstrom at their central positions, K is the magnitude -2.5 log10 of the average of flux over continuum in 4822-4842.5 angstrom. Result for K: -0.056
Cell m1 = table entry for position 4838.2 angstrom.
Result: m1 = 8.144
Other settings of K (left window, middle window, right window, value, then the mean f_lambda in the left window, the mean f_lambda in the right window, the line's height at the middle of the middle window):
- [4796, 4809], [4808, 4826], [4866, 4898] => -0.014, 8.11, 7.79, 8.06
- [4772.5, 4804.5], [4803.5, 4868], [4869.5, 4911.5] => 0.034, 8.17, 7.89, 8.04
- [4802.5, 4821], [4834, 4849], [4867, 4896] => -0.020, 8.14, 7.79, 7.99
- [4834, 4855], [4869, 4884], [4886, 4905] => 0.033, 8.04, 7.97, 7.99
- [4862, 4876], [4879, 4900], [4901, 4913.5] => -0.037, 7.25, 7.99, 7.65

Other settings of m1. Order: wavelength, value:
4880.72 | 7.82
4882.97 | 7.894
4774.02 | 8.186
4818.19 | 8.133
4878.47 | 7.79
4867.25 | 7.344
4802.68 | 8.065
